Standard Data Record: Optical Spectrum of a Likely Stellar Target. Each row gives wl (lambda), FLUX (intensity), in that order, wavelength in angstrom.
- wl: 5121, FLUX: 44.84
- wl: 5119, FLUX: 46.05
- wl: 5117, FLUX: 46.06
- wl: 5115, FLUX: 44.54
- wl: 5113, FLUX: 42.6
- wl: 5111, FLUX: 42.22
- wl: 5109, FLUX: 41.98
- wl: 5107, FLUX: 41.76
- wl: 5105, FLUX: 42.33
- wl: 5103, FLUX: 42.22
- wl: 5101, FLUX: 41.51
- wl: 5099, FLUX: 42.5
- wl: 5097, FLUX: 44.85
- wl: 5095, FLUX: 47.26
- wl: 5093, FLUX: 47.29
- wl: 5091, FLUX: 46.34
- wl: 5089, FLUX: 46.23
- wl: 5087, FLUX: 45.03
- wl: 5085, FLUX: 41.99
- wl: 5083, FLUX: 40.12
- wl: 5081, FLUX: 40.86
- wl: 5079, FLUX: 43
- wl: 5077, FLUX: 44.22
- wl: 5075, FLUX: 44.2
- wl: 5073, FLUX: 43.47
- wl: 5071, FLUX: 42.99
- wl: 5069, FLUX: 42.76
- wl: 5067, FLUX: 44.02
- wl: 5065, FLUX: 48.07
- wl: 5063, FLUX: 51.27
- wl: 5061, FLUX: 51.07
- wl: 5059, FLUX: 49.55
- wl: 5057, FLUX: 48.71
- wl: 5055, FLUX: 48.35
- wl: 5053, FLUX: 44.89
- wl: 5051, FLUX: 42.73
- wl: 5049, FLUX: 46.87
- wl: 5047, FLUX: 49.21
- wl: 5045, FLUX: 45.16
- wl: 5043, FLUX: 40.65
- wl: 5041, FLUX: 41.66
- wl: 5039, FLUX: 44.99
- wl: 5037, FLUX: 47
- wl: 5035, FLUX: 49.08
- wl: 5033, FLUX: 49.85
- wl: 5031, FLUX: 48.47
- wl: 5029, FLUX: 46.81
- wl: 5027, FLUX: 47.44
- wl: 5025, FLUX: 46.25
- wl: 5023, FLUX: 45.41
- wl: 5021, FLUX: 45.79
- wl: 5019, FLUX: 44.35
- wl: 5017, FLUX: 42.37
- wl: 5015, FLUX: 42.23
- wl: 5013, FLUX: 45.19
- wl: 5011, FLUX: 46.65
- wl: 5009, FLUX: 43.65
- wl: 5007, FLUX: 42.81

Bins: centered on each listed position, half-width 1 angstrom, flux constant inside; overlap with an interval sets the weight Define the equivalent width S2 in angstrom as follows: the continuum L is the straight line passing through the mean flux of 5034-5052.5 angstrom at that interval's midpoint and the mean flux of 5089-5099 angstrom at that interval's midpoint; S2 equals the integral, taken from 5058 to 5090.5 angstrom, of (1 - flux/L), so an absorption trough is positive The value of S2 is 0.5 angstrom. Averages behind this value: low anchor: 45.3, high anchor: 46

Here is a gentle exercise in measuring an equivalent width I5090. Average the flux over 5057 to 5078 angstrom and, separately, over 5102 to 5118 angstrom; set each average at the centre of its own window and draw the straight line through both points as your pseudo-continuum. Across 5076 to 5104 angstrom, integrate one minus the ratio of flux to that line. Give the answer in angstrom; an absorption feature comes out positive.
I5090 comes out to 0.4 angstrom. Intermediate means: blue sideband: 46.3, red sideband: 43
